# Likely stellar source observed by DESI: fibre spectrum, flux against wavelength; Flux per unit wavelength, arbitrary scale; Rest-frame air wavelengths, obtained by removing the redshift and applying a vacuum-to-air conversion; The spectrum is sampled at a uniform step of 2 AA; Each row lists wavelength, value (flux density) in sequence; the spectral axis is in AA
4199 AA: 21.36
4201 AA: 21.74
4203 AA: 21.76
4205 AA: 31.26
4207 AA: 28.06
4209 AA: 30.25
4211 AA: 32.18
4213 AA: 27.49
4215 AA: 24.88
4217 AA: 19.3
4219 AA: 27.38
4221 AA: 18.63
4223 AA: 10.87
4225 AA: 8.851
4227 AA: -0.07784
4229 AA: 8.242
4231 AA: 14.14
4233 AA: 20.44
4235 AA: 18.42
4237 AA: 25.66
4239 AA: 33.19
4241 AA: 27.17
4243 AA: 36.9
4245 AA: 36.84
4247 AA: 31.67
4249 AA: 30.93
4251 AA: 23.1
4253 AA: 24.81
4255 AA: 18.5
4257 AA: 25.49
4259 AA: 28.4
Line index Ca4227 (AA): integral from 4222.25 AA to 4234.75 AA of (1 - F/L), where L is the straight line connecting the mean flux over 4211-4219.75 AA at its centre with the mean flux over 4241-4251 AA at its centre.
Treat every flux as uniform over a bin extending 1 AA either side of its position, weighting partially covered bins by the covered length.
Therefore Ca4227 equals 7.76 AA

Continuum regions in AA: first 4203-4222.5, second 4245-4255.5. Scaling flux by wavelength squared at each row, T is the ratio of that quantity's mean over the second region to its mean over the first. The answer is 1.07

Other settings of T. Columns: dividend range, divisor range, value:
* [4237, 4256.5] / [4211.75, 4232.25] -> 1.81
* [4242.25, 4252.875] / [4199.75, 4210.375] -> 1.19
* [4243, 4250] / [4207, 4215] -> 1.18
